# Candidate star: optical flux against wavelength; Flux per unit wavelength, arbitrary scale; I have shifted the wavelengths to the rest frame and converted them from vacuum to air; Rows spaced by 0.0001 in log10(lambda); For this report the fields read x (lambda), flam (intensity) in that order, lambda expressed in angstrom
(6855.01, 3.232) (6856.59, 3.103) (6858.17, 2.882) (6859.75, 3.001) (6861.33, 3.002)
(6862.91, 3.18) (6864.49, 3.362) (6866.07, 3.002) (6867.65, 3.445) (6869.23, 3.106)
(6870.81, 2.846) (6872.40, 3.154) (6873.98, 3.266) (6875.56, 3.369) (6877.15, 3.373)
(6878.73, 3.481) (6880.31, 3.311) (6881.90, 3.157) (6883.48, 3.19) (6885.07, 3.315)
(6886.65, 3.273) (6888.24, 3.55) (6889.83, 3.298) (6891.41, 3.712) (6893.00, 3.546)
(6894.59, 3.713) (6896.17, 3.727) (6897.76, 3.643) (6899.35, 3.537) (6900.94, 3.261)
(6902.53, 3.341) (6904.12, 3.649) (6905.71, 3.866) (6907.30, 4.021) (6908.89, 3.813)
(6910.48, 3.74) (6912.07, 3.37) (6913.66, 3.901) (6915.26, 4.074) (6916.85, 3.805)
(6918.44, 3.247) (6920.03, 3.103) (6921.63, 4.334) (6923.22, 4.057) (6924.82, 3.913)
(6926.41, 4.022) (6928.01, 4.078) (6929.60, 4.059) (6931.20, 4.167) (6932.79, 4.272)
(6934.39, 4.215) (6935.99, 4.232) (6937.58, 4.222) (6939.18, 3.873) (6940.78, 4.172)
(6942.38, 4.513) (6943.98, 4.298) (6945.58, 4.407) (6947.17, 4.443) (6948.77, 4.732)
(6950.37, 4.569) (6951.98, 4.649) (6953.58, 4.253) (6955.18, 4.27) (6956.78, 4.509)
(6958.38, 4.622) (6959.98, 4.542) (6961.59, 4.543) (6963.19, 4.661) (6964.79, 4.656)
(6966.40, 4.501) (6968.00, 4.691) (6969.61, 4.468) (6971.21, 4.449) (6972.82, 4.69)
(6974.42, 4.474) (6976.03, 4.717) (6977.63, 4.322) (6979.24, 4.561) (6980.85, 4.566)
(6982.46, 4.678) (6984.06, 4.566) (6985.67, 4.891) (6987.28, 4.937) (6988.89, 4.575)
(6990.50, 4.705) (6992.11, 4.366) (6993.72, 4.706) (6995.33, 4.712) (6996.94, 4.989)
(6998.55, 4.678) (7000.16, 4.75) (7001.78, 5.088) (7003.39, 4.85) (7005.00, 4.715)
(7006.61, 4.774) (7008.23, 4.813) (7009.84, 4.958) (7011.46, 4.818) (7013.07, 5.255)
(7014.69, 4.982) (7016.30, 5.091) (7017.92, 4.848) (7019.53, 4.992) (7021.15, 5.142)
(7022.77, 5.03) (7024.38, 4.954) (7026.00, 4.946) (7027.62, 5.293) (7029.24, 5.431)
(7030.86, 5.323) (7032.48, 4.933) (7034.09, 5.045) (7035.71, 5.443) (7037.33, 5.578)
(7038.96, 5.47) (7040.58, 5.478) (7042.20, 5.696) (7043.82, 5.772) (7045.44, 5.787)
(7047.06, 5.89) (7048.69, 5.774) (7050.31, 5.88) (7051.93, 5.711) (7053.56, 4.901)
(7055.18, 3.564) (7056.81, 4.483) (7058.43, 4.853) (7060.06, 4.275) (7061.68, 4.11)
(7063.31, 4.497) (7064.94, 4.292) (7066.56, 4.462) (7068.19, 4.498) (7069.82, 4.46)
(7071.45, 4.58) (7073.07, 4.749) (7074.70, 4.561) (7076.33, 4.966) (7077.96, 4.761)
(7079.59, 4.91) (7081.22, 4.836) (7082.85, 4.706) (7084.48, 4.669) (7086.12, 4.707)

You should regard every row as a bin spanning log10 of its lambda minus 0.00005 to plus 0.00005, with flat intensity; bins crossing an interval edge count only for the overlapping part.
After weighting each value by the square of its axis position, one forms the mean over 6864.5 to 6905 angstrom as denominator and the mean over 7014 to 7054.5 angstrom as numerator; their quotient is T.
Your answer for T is 1.7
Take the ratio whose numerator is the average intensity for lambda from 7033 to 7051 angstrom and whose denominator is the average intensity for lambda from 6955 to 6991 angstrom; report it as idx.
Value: 1.2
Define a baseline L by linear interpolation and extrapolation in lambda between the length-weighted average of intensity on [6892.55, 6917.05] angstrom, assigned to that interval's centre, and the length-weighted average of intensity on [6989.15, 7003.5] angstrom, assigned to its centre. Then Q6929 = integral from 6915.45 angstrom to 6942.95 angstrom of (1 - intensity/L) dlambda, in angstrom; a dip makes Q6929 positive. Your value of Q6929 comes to -0.3 angstrom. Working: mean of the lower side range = 3.69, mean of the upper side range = 4.75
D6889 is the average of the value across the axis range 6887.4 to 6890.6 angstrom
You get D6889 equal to 3.41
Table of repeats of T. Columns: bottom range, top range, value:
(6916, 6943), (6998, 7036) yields 1.28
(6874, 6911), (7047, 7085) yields 1.42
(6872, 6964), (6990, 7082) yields 1.32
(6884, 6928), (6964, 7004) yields 1.30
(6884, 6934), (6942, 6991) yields 1.25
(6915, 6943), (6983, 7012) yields 1.21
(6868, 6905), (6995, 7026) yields 1.51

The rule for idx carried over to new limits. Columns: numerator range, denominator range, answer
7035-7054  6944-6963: 1.25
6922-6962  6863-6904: 1.28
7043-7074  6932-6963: 1.11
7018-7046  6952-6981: 1.17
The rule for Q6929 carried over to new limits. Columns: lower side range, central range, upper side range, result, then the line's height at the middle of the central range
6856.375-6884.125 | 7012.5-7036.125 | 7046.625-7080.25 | -3.6 angstrom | 4.44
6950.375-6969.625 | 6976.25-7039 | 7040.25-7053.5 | 3.3 angstrom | 5.18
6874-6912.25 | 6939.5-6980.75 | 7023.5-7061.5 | -2.2 angstrom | 4.28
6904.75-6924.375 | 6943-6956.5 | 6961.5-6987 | -0.6 angstrom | 4.26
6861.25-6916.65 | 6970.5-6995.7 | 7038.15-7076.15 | -1.9 angstrom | 4.29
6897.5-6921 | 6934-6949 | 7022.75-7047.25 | -0.8 angstrom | 4.08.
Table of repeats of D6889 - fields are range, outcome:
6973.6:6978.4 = 4.51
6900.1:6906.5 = 3.53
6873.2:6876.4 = 3.31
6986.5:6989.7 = 4.75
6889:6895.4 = 3.57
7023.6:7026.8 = 4.95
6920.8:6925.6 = 4.09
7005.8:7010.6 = 4.85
